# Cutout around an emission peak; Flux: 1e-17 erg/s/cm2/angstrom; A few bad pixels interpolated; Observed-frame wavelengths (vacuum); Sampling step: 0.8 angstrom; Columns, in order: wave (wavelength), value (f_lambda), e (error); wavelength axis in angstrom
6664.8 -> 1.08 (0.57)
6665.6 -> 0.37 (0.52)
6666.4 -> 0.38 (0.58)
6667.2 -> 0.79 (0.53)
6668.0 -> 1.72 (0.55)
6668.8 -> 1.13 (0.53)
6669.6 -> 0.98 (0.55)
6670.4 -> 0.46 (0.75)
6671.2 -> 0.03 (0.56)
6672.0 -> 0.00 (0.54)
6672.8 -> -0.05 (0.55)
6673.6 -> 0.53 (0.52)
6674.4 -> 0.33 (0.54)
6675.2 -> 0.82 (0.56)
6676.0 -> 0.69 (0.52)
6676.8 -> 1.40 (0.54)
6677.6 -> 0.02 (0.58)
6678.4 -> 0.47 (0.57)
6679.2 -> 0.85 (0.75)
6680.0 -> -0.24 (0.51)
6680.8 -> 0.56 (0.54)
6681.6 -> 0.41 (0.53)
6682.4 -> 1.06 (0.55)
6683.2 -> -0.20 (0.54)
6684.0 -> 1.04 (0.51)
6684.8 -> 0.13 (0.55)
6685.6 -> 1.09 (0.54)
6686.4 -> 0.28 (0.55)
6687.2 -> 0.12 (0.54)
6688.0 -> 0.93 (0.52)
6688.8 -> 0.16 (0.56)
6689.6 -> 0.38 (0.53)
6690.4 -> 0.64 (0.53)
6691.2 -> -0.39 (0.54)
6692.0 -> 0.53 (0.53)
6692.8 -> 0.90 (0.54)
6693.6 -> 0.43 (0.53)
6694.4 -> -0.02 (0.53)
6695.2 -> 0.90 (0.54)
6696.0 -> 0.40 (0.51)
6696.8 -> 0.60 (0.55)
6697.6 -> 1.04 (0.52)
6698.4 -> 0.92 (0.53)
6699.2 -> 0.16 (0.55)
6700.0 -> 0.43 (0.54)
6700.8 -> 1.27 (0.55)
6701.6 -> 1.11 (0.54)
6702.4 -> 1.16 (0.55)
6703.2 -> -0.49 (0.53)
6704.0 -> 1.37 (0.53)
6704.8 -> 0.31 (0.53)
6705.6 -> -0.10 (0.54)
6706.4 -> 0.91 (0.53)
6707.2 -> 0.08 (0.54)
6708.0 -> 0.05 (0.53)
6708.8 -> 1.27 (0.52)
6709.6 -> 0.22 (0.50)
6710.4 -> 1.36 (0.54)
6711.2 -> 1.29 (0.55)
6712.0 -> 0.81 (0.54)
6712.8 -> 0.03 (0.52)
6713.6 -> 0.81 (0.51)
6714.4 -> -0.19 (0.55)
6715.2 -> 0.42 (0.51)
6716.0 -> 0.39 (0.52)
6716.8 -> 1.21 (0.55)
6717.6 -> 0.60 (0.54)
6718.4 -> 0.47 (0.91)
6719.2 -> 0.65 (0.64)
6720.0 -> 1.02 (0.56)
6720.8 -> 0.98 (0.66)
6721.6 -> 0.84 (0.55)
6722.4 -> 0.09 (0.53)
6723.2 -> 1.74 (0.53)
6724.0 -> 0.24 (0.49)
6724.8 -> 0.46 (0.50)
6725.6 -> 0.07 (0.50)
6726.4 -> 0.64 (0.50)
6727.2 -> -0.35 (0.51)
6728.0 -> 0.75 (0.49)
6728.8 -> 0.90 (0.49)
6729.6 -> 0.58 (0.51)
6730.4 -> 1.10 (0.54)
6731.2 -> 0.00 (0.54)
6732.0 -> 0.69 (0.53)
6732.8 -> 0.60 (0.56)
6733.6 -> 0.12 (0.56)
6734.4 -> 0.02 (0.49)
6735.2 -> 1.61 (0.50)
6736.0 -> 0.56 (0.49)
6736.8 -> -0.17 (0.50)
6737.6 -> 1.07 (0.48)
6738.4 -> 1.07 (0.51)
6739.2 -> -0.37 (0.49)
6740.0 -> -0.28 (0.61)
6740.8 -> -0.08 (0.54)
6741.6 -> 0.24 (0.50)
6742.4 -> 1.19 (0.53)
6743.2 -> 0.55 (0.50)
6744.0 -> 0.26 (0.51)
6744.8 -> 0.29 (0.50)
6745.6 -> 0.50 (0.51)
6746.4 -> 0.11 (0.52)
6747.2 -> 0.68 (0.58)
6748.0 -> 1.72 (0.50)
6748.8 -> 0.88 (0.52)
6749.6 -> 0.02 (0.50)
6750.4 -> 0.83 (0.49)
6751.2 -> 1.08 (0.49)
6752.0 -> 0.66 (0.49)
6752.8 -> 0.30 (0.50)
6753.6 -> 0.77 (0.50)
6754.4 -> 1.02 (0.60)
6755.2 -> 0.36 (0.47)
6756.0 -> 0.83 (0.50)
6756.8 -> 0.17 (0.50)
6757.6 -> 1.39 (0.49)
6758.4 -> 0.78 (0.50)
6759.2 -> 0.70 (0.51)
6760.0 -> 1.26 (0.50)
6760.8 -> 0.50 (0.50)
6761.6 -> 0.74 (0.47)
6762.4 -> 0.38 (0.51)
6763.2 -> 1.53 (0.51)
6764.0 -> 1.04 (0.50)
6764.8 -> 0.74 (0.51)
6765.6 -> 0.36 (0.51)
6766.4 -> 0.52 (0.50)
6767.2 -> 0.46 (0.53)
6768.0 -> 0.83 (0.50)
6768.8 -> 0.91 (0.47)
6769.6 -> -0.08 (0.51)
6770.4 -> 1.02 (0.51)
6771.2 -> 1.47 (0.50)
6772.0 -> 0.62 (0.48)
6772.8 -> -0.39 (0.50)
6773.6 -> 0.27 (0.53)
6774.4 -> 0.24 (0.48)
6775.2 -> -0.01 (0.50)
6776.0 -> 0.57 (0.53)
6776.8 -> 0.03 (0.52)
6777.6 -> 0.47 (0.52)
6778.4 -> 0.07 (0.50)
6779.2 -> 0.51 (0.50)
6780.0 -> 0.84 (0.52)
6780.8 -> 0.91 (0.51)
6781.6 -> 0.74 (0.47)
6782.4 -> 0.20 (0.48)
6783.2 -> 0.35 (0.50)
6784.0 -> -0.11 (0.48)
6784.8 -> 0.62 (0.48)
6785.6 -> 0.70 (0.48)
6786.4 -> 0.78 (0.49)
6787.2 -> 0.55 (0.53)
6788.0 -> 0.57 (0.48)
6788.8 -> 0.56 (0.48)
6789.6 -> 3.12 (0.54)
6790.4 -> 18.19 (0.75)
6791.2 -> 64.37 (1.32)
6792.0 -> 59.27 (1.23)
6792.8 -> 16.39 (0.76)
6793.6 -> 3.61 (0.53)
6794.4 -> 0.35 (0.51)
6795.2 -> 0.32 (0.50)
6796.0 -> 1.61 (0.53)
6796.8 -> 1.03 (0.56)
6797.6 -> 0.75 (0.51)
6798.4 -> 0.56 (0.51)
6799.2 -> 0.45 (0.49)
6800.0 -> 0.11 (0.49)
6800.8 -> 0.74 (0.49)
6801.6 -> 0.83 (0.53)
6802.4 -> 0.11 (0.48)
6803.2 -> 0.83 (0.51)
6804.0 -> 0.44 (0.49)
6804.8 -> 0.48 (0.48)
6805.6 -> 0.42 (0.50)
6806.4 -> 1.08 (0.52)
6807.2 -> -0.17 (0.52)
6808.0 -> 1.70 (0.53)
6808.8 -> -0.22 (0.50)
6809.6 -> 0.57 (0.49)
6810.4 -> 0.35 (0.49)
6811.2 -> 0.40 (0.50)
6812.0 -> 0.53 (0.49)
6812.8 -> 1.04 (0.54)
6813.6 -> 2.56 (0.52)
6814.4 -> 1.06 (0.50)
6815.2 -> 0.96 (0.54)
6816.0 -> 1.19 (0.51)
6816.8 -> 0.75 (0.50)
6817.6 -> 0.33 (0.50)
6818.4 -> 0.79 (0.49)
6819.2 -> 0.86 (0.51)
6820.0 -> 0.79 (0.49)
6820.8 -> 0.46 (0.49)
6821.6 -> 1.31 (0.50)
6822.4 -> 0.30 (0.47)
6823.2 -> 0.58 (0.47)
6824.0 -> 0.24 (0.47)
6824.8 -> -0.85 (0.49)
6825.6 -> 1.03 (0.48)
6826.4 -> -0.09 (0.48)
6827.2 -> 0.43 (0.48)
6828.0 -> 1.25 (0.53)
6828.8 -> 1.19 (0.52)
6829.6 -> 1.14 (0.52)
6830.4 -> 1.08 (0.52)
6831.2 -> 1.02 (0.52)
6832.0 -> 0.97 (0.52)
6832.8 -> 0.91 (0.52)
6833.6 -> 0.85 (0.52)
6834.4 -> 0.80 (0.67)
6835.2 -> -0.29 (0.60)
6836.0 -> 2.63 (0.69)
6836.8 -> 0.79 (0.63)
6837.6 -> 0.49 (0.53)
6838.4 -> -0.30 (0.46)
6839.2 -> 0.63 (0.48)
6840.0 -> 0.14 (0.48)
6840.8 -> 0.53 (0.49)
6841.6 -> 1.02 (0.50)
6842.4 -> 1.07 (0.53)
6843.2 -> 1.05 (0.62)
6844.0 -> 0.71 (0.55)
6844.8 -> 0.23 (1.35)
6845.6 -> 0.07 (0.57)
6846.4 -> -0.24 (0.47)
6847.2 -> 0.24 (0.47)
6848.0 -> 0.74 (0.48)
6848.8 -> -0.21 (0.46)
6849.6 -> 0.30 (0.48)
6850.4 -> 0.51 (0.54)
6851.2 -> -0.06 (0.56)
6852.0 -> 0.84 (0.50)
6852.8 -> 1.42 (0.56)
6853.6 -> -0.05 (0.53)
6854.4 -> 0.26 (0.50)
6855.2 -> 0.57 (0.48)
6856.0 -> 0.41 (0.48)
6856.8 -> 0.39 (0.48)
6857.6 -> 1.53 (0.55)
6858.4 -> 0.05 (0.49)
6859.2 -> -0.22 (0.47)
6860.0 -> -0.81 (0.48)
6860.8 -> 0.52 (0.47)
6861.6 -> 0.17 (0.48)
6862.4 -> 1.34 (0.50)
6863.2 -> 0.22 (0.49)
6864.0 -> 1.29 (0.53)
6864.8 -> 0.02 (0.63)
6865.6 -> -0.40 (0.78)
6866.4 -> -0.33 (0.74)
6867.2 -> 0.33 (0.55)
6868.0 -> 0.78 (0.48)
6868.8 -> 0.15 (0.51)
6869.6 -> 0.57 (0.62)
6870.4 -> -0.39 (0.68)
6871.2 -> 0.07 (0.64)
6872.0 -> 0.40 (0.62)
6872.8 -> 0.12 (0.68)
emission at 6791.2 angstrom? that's H-alpha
